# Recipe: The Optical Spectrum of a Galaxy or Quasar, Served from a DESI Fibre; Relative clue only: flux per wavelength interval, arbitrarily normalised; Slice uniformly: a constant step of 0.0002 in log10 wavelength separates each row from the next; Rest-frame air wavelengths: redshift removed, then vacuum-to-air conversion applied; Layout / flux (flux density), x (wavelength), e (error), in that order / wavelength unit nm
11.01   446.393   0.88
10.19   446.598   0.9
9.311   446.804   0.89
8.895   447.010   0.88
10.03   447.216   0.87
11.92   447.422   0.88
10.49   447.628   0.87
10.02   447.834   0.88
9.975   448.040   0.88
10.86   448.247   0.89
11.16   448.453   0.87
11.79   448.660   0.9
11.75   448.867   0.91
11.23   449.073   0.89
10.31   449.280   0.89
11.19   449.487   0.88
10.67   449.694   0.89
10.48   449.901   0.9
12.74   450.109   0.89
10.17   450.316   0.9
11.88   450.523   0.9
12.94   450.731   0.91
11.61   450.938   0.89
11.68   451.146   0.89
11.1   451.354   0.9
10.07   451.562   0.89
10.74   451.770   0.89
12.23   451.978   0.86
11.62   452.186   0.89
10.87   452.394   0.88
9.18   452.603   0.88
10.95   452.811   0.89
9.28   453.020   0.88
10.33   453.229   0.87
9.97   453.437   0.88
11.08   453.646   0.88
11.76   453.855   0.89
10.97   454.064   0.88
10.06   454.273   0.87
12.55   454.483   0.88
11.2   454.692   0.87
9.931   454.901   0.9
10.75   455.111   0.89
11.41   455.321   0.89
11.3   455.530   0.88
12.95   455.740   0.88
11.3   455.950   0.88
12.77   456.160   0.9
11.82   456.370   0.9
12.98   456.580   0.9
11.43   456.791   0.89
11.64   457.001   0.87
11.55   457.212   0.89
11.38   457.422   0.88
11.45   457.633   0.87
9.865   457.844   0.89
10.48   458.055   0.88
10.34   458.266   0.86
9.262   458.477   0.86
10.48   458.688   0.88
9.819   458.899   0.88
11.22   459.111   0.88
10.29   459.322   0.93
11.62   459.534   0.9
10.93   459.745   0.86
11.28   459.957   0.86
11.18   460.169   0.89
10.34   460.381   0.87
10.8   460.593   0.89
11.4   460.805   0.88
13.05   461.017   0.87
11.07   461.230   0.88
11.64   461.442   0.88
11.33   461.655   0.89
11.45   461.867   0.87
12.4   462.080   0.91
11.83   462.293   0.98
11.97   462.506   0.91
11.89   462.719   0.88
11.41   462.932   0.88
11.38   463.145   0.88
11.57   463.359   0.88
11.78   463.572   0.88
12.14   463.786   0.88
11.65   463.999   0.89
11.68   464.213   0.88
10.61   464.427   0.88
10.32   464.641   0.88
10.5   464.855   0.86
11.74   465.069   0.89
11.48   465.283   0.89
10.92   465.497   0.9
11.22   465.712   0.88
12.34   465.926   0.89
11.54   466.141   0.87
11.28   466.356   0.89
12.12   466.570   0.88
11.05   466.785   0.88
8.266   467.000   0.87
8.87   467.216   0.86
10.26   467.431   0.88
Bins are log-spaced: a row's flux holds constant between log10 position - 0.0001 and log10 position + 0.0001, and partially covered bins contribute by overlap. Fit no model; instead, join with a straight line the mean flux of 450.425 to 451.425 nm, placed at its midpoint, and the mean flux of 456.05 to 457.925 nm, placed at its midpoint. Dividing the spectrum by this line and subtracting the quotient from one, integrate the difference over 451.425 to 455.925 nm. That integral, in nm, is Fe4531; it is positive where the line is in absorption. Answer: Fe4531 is 0.33 nm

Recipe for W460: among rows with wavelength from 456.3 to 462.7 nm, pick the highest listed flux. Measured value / 13.05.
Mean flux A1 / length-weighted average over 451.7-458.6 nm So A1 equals 11.1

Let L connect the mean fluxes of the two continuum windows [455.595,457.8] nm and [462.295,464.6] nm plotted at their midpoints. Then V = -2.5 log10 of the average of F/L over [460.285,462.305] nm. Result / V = 0.013 mag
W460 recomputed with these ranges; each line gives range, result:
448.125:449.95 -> 11.79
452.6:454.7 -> 12.55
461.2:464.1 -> 12.4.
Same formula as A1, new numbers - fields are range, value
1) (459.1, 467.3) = 11.3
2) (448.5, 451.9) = 11.3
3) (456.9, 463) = 11.1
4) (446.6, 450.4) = 10.7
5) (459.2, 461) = 11.1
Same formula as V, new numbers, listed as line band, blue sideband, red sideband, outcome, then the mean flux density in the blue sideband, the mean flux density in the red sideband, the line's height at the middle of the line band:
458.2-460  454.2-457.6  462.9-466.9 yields 0.09 mag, 11.6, 11.4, 11.5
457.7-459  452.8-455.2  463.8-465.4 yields 0.09 mag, 10.7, 11.2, 10.9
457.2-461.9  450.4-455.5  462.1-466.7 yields 0.03 mag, 11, 11.5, 11.3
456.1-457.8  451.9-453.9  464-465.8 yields -0.09 mag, 10.7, 11.1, 10.8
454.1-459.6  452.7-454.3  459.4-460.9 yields -0.03 mag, 10.6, 11.1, 10.8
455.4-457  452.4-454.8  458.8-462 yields -0.11 mag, 10.7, 11.2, 10.9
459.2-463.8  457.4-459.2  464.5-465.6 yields -0.08 mag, 10.4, 11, 10.7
